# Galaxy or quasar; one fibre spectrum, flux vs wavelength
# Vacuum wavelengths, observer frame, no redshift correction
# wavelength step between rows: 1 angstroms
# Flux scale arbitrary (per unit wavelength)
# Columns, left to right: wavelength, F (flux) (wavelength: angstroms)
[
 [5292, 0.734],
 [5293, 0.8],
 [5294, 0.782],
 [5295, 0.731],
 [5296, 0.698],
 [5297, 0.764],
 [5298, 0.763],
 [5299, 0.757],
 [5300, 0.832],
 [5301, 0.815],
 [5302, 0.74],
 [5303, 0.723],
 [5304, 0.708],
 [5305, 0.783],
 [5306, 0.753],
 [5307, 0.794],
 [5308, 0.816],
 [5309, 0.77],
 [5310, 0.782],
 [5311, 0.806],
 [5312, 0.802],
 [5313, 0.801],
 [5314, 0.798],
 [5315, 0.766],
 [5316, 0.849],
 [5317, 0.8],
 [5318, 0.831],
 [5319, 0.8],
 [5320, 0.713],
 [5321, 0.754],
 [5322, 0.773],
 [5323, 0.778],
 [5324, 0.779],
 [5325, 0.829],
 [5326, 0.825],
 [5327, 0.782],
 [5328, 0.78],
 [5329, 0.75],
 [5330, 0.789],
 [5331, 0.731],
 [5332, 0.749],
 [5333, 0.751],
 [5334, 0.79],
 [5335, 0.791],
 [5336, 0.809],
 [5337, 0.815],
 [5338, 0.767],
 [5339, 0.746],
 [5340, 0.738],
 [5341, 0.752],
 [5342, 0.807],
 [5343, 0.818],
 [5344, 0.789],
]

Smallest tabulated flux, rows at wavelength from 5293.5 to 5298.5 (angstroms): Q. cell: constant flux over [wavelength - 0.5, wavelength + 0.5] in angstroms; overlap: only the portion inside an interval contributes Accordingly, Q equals 0.698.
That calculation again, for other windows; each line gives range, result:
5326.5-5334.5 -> 0.731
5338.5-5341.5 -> 0.738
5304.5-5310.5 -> 0.753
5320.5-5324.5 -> 0.754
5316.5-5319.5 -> 0.8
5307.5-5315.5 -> 0.766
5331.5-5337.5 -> 0.749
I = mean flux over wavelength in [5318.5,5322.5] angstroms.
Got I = 0.76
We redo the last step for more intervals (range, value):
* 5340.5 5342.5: 0.78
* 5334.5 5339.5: 0.786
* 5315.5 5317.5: 0.825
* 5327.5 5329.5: 0.765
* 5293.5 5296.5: 0.737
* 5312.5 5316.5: 0.804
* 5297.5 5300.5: 0.784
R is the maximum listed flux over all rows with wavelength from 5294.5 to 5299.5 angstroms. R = 0.764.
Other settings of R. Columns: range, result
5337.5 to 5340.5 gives 0.767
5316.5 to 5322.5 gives 0.831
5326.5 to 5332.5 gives 0.789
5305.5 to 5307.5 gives 0.794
